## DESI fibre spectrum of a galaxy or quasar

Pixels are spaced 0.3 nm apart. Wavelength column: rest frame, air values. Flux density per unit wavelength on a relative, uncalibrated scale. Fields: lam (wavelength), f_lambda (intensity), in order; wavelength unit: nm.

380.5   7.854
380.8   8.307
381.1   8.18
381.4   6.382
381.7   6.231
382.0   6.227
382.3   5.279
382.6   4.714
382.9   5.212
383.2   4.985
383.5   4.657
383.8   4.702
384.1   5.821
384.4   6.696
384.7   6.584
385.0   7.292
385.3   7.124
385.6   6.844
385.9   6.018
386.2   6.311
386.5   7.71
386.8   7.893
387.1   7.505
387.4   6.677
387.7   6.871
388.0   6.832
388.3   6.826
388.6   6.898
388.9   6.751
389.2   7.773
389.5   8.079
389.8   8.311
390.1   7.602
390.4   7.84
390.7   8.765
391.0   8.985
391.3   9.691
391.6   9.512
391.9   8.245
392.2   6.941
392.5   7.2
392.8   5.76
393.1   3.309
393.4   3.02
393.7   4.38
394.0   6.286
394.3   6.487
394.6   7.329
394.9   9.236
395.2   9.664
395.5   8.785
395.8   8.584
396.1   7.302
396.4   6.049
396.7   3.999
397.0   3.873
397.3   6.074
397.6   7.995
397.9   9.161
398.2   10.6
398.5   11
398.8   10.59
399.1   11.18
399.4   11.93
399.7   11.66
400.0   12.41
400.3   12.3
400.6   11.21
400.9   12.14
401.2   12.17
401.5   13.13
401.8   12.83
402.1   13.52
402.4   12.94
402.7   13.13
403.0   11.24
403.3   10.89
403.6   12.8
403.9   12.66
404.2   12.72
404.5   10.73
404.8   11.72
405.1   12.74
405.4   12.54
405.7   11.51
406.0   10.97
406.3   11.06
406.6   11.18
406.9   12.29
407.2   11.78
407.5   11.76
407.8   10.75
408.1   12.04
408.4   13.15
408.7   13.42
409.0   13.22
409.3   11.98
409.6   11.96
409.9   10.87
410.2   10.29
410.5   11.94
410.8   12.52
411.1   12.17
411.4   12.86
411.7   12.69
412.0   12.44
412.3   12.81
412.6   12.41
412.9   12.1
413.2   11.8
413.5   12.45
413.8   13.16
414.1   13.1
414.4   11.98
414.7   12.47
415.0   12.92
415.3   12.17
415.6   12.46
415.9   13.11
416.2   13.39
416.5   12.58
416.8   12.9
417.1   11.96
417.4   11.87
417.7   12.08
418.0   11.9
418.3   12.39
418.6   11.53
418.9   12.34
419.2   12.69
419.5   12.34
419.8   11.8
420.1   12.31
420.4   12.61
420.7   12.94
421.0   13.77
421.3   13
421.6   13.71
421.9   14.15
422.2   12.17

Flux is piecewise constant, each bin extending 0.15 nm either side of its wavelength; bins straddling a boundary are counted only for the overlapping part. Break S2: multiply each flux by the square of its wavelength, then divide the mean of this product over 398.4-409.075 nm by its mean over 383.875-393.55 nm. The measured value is 1.83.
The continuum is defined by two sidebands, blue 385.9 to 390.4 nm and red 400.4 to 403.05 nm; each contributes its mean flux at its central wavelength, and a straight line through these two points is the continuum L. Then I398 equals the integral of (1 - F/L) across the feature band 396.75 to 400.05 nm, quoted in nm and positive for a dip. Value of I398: 0.55 nm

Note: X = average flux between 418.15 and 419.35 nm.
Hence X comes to 12.2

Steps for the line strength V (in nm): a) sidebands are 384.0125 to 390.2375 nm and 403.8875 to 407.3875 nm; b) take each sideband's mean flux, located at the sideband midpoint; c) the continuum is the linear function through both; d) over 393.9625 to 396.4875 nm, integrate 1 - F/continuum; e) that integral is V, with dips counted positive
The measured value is 0.36 nm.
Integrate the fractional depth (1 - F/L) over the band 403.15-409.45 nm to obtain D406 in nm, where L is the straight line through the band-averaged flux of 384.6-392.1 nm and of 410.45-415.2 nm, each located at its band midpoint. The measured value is -0.46 nm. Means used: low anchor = 7.56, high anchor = 12.5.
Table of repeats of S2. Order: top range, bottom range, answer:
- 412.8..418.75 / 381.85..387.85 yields 2.31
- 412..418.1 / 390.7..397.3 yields 2.01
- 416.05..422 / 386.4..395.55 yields 1.98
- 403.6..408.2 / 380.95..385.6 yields 2.19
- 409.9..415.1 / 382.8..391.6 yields 1.98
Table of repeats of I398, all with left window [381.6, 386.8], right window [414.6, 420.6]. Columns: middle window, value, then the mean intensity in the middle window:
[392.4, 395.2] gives 0.65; 6.07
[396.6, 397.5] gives 0.39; 4.87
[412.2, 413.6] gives -0.10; 12.3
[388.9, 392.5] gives -0.45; 8.23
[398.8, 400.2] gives -0.42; 11.7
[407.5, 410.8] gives -0.36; 12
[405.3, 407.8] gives -0.31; 11.6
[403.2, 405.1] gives -0.42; 12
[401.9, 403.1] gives -0.41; 12.8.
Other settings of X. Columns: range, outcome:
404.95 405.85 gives 12.3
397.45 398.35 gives 9.25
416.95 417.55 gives 11.9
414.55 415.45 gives 12.5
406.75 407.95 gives 11.6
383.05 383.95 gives 4.78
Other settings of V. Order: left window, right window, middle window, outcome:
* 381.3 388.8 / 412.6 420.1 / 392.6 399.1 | 0.97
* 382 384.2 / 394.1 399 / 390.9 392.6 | -0.38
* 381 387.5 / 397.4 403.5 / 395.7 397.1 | 0.59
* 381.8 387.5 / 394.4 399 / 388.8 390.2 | -0.16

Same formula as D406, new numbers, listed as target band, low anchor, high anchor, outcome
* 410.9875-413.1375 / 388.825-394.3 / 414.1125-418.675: -0.18 nm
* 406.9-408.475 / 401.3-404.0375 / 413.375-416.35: 0.09 nm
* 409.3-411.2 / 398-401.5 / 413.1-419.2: 0.08 nm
